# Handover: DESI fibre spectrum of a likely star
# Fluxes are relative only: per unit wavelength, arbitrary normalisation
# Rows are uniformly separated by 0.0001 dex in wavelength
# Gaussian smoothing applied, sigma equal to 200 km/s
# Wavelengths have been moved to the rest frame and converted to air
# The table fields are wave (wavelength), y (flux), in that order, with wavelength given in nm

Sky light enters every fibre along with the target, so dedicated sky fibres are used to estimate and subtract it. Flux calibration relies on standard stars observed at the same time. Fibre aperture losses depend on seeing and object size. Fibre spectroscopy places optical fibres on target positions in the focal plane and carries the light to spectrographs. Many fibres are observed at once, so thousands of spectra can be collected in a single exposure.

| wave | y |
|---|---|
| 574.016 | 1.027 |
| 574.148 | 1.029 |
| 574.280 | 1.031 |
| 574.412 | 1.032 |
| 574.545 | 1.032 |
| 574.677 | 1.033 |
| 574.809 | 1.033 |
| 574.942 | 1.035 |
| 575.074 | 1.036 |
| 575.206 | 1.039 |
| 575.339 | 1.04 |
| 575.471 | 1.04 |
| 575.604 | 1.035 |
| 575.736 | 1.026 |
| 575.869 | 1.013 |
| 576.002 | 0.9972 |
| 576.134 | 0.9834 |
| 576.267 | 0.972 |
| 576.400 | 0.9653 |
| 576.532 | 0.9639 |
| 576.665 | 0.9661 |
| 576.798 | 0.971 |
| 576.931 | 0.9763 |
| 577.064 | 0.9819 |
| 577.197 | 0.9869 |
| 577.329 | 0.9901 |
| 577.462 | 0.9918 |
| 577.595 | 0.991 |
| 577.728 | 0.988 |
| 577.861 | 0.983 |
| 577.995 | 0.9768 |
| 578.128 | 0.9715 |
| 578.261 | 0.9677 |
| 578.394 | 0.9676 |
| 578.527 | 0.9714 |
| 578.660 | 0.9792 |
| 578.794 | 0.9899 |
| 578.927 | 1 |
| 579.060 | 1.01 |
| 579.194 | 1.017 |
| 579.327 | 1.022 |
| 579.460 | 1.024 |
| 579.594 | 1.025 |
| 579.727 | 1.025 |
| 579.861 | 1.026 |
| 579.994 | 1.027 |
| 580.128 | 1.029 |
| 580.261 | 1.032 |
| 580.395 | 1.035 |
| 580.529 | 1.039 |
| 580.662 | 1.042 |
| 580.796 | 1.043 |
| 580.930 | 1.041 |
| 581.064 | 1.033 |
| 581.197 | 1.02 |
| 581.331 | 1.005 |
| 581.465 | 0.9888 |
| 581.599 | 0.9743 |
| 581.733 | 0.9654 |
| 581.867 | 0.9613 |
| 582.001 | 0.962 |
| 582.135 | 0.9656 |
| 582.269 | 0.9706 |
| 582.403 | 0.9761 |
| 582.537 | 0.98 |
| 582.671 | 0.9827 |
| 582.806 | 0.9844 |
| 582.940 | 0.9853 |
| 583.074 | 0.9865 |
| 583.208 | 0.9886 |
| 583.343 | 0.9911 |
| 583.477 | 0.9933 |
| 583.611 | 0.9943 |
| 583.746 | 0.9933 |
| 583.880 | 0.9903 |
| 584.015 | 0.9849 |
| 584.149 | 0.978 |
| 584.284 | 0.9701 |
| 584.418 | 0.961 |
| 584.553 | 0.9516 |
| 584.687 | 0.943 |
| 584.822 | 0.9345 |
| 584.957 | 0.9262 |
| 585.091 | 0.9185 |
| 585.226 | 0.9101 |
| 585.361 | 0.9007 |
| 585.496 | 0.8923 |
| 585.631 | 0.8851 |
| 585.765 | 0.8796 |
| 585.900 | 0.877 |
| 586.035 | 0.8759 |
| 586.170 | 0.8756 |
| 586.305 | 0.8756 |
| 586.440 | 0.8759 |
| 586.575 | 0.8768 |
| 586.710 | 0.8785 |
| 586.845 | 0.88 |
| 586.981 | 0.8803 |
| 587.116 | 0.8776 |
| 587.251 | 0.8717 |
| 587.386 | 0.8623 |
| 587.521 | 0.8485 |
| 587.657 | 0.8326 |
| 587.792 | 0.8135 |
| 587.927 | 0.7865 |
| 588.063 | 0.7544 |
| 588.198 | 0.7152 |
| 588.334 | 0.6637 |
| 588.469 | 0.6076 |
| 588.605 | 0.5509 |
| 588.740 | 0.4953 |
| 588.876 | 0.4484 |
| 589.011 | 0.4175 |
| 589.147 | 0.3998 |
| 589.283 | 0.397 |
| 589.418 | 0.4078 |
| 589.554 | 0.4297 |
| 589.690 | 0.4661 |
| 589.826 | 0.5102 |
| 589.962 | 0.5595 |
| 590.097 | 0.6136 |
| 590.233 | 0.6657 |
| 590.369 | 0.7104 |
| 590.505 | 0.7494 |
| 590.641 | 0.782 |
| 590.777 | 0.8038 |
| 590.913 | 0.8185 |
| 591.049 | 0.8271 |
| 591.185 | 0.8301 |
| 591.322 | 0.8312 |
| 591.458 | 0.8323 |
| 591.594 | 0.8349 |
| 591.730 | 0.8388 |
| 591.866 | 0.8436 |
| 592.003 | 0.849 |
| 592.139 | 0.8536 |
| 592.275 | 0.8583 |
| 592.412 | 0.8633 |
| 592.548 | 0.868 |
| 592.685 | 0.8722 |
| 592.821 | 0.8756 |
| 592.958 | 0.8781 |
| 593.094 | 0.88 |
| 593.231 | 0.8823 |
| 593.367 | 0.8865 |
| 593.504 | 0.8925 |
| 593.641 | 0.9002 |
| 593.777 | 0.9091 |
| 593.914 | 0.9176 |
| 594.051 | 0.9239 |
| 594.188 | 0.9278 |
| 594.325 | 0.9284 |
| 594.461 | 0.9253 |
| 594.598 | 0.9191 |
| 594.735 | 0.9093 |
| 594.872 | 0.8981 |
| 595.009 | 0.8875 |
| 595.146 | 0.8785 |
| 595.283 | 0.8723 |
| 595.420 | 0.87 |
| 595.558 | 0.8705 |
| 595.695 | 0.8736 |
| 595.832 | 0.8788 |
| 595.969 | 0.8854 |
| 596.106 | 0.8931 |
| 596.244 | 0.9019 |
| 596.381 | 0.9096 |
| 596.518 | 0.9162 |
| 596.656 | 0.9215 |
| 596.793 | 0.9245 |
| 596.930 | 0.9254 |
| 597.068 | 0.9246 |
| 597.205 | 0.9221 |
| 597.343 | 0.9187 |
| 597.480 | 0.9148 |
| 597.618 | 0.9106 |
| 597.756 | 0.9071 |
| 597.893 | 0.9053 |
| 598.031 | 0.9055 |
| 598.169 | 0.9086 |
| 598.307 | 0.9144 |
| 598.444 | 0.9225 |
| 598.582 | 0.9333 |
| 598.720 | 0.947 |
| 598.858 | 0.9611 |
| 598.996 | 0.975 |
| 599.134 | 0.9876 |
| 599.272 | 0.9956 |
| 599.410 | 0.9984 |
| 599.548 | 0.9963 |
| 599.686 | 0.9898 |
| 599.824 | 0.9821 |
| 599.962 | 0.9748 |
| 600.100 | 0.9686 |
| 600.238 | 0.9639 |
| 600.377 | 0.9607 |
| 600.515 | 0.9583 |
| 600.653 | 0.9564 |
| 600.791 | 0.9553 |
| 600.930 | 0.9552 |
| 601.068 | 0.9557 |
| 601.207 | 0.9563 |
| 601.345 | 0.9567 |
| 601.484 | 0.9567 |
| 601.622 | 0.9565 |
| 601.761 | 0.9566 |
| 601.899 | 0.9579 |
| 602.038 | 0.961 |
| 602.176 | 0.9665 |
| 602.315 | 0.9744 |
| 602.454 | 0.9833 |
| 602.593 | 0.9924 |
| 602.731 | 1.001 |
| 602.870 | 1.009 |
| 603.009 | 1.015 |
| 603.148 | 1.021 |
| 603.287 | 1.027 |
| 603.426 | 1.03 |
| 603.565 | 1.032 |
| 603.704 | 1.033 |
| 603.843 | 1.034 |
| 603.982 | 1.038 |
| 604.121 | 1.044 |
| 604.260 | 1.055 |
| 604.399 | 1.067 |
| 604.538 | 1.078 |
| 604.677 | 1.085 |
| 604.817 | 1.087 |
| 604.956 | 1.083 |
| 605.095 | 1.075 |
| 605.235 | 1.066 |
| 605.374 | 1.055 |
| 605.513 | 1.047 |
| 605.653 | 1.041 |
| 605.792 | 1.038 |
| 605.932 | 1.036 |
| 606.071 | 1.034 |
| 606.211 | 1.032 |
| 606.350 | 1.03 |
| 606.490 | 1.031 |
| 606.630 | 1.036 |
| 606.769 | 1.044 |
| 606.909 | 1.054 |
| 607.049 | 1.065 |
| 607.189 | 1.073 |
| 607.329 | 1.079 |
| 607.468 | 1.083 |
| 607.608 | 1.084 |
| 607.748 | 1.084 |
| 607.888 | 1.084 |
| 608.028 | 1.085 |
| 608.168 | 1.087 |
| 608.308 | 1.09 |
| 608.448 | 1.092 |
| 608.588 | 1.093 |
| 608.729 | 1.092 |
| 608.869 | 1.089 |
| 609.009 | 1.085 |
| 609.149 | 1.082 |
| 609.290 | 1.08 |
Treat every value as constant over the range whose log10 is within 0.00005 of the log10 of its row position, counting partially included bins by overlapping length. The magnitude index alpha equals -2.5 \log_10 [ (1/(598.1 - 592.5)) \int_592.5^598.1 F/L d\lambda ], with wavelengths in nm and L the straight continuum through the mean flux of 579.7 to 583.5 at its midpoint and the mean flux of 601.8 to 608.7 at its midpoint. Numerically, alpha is 0.14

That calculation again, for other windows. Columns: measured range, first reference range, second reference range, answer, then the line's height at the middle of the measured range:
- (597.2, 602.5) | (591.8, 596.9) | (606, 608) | 0.01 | 0.964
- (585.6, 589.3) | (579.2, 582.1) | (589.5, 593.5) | 0.16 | 0.867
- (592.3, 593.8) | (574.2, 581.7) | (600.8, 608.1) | 0.16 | 1.02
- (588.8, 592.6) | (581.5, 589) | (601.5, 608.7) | 0.32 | 0.926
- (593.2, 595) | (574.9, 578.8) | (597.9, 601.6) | 0.07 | 0.967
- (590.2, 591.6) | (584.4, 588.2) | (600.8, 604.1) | 0.15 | 0.908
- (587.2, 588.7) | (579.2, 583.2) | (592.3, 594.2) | 0.25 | 0.94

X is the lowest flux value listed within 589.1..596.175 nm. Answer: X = 0.397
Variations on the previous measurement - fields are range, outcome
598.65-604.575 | 0.947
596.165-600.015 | 0.9019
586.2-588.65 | 0.5509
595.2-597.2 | 0.87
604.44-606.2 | 1.034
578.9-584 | 0.9613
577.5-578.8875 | 0.9676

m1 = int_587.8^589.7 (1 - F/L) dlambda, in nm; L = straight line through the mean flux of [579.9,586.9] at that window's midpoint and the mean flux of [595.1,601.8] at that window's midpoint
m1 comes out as 0.804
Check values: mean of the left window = 0.962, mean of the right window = 0.934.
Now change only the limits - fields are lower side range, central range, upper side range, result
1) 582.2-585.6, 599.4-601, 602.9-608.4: 0.10 nm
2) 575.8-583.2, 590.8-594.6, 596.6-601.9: 0.36 nm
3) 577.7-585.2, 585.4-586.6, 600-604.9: 0.14 nm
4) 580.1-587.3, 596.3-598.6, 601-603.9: 0.15 nm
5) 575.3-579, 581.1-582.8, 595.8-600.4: -0.01 nm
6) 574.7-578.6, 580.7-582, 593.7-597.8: -0.04 nm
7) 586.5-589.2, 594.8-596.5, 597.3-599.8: 0.00 nm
